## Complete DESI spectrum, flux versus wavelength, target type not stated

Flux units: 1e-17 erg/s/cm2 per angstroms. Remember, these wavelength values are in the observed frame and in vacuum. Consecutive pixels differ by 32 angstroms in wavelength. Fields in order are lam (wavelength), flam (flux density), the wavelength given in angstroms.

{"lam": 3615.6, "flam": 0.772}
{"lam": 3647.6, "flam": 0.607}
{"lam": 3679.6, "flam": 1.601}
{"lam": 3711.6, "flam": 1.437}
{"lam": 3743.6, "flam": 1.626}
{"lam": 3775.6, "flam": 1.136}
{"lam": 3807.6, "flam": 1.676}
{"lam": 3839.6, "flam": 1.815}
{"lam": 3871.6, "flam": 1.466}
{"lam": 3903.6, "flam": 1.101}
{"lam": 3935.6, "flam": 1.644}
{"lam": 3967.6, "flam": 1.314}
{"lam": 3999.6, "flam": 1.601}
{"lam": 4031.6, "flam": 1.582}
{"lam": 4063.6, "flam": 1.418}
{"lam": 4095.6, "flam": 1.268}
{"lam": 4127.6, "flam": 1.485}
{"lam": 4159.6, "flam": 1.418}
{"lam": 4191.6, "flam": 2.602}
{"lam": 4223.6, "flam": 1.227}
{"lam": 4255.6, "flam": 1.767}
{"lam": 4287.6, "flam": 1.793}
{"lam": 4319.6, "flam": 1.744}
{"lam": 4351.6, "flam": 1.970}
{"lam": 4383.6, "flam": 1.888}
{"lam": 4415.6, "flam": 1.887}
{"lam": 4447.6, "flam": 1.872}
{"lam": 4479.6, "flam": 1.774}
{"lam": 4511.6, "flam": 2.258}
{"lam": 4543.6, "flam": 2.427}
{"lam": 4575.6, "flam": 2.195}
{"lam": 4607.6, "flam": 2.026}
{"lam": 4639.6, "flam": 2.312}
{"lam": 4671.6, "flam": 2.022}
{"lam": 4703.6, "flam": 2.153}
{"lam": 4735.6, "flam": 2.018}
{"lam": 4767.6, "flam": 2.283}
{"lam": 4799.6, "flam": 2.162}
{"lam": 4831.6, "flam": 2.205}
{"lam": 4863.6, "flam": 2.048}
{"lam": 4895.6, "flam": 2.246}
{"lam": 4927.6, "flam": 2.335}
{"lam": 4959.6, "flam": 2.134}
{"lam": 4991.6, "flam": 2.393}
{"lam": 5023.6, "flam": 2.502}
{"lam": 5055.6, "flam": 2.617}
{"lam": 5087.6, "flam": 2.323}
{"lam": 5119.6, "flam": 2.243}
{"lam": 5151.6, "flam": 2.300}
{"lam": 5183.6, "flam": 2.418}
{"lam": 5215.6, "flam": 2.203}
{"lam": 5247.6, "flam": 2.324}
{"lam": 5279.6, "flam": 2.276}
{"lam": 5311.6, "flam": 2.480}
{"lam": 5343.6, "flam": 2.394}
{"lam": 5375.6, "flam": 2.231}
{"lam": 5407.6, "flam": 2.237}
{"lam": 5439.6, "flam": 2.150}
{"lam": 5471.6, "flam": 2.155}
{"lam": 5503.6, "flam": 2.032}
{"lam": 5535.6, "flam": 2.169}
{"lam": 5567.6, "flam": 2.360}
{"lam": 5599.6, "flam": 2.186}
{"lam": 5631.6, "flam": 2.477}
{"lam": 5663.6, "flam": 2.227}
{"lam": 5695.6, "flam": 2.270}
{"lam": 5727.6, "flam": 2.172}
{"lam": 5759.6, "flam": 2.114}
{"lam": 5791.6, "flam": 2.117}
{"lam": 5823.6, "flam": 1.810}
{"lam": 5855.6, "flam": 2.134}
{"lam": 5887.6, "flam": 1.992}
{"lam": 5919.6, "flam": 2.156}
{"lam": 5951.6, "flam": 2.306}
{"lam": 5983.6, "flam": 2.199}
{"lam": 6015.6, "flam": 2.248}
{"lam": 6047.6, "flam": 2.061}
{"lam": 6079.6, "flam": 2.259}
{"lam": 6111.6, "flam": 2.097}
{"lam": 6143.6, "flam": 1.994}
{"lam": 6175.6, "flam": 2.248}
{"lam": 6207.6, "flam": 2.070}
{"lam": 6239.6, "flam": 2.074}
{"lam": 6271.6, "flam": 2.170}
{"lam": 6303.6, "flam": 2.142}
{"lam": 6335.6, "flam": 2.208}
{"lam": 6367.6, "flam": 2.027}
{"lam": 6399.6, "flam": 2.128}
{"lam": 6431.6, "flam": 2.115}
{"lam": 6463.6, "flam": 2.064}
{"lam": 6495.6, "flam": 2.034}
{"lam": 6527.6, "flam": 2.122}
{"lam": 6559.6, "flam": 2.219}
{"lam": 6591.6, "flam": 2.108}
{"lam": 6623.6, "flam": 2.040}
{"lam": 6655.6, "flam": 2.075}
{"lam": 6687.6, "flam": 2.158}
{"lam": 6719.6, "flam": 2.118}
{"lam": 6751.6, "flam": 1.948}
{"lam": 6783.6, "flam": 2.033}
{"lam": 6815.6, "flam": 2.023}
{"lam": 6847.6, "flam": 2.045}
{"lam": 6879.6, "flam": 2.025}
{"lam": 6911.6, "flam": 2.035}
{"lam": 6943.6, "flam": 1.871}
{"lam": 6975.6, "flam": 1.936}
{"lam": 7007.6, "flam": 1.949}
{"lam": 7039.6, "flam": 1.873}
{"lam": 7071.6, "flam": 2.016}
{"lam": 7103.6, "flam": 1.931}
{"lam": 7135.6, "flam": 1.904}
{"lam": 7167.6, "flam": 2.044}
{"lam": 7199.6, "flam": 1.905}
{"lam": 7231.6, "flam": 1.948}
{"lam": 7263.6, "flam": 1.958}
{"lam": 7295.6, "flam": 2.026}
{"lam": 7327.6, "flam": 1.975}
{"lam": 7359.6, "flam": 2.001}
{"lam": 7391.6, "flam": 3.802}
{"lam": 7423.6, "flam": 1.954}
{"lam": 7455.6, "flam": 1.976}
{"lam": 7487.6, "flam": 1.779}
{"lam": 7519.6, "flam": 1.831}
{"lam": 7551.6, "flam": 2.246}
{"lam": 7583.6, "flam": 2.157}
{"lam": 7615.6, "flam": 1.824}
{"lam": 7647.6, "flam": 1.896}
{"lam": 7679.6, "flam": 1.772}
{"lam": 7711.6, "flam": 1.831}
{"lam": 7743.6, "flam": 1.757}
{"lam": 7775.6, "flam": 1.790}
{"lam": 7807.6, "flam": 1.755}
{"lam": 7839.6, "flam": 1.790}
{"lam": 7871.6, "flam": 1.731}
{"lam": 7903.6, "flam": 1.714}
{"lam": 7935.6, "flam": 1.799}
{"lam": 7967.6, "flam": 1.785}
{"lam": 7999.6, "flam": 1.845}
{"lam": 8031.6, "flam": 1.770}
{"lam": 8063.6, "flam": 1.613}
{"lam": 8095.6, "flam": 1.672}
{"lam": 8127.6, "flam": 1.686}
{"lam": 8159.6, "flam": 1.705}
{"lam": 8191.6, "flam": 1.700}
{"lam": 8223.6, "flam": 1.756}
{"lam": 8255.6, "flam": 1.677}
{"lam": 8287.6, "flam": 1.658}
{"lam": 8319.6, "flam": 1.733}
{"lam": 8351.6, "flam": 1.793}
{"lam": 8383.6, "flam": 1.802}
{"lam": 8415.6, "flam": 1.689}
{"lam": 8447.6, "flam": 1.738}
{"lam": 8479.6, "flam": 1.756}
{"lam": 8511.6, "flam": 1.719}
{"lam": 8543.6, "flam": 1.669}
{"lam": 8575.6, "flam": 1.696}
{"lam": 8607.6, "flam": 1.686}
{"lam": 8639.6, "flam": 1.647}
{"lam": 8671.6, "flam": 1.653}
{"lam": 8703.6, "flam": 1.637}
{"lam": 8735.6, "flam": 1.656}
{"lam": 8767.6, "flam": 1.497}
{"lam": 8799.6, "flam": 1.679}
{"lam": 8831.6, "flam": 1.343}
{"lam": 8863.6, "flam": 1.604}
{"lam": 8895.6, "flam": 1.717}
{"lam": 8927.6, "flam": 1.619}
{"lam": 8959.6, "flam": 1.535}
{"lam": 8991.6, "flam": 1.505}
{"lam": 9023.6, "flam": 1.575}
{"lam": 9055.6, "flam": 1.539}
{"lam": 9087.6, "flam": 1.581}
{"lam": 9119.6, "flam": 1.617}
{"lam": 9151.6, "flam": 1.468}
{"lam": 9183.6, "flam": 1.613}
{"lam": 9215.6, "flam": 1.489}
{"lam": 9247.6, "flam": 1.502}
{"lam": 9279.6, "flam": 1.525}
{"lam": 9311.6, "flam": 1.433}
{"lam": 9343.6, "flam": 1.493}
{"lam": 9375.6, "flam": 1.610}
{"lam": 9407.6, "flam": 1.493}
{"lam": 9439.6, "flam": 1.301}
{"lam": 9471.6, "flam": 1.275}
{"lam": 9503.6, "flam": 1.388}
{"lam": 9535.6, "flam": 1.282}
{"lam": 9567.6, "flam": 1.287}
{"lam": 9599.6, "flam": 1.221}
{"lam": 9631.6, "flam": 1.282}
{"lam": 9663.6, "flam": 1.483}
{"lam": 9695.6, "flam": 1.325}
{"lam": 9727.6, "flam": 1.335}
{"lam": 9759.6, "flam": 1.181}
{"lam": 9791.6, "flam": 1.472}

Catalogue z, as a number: 0.12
